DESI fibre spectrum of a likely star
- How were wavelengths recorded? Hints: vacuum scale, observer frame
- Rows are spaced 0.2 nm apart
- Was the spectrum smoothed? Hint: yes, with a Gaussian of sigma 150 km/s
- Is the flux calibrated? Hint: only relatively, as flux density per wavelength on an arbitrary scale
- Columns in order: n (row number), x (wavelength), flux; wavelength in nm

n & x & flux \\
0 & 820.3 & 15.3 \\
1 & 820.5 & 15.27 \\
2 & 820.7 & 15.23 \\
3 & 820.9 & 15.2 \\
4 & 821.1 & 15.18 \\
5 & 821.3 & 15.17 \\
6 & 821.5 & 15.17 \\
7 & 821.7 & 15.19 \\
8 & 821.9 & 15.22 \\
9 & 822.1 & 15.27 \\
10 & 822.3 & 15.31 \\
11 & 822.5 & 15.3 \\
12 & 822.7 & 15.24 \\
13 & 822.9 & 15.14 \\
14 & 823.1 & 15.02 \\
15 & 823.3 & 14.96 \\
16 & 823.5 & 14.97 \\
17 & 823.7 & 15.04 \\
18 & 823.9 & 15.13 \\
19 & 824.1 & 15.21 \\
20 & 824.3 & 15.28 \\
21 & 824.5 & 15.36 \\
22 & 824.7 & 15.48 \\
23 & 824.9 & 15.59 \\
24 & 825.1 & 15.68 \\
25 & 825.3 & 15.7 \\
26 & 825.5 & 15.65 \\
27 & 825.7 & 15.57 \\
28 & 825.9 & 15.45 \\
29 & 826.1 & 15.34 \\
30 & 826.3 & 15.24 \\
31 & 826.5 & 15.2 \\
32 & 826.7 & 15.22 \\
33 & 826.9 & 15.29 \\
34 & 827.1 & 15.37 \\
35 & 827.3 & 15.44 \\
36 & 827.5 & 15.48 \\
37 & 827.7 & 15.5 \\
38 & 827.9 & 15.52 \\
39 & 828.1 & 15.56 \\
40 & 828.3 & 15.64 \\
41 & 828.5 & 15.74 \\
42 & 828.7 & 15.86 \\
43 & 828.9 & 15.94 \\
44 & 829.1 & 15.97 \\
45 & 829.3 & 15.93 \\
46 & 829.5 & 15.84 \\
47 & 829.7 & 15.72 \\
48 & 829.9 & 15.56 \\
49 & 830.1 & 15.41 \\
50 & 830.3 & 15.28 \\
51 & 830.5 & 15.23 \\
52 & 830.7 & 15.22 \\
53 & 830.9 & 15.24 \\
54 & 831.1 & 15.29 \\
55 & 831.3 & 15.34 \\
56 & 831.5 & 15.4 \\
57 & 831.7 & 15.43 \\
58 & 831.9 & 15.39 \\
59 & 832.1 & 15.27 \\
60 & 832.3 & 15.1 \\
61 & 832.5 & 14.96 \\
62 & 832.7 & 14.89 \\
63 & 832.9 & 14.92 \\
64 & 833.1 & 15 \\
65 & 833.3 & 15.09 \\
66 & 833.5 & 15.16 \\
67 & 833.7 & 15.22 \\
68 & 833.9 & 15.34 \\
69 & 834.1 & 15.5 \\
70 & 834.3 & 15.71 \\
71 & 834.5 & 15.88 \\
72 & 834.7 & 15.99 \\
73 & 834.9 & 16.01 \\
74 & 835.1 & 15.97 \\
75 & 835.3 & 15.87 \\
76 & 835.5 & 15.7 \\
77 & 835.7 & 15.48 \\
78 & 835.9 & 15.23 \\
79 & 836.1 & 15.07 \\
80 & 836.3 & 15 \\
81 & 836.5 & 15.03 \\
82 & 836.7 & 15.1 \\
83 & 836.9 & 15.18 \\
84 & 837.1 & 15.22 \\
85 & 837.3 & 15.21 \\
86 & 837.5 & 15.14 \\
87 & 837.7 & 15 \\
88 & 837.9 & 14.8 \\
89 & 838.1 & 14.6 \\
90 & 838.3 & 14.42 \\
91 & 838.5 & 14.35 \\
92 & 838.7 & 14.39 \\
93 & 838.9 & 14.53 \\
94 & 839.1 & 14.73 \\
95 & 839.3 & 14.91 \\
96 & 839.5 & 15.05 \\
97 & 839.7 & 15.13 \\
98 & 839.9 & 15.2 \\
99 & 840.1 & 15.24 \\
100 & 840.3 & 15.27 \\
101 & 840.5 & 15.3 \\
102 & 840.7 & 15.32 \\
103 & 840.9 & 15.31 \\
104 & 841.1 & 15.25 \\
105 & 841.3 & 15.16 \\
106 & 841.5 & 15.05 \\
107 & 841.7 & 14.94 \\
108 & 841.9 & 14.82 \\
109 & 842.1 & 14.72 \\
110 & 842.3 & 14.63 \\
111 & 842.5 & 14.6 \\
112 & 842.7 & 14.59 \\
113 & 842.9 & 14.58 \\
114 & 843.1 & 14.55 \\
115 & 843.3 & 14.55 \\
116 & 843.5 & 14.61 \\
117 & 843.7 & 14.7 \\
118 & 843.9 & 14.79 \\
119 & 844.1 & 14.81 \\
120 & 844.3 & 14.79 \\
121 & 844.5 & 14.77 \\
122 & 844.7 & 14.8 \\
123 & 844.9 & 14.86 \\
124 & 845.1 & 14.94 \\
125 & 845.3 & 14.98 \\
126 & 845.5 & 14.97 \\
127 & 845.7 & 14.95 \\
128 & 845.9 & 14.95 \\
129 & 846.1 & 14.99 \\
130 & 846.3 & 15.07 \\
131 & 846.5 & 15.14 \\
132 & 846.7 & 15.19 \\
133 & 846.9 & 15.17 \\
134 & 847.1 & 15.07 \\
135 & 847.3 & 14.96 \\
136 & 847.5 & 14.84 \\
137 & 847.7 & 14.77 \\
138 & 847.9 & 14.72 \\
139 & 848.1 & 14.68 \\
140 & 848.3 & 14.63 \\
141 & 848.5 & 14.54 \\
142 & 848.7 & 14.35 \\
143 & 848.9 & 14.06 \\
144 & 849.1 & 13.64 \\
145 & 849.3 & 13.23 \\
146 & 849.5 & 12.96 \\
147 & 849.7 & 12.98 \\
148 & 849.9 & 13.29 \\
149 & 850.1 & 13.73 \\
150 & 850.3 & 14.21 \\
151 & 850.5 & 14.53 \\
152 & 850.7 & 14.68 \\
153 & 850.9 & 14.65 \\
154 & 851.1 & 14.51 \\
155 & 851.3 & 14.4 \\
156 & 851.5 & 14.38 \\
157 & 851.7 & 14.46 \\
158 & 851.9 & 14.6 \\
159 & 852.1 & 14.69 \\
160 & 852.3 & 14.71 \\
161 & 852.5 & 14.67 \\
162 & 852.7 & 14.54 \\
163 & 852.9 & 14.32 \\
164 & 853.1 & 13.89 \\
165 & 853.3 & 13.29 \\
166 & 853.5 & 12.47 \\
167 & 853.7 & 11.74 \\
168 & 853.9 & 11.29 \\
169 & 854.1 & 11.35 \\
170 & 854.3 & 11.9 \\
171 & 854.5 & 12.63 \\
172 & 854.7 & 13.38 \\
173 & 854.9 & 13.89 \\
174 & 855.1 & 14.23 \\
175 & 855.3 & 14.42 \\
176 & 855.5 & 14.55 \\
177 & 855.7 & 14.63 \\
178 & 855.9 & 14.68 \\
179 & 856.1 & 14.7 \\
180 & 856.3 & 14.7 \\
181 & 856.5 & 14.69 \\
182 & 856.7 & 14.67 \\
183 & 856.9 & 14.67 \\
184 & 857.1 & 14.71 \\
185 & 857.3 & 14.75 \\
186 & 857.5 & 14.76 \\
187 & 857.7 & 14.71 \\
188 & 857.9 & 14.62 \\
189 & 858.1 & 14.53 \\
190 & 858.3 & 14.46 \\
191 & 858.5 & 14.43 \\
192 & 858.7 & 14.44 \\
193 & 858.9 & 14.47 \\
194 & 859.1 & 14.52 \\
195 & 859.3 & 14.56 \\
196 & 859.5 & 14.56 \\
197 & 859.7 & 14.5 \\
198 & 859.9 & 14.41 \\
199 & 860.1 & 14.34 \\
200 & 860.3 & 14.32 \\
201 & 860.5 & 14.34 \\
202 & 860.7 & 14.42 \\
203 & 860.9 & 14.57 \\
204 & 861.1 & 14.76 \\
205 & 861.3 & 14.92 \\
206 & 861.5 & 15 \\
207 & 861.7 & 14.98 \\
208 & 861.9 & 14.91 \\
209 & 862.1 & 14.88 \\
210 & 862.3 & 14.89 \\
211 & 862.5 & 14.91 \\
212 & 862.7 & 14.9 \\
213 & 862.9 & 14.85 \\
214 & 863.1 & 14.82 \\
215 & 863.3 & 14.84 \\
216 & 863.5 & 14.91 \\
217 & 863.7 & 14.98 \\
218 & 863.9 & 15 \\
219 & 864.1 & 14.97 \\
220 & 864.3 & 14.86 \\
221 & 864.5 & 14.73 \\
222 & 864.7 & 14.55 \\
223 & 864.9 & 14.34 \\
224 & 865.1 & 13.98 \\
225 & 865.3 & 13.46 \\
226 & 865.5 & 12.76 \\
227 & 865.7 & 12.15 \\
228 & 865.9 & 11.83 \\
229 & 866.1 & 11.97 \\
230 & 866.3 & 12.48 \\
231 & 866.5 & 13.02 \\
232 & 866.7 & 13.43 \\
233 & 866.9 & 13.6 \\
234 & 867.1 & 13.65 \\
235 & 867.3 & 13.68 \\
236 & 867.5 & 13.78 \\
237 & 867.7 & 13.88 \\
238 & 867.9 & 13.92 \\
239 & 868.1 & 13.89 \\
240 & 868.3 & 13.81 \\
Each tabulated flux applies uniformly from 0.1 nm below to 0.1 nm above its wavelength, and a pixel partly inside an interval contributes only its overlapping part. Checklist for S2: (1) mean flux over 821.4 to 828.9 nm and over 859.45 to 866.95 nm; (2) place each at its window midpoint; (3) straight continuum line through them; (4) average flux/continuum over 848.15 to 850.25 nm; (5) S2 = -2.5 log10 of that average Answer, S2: 0.07 mag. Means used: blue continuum 15.4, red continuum 14.2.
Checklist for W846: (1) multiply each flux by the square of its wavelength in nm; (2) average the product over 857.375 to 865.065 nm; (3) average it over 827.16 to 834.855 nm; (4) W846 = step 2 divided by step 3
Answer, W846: 1.02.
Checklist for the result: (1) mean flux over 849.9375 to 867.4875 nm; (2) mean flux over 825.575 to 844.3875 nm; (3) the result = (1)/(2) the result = 0.9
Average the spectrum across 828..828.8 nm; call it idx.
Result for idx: 15.7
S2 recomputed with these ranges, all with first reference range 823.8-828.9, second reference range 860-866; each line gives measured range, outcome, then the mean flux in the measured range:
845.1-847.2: -0.01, 15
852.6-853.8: 0.10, 13.4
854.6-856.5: 0.02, 14.4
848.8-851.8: 0.06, 14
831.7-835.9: -0.01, 15.4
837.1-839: 0.03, 14.7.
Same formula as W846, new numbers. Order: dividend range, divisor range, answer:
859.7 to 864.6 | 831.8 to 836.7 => 1.03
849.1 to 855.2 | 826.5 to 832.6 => 0.93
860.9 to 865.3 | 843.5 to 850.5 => 1.05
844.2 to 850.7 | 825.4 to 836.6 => 0.98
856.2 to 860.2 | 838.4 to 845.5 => 1.02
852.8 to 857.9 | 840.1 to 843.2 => 0.95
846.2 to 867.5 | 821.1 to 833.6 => 0.99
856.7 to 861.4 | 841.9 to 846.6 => 1.02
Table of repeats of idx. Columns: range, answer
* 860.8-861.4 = 14.8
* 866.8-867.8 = 13.7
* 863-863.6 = 14.9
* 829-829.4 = 15.9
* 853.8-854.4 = 11.5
